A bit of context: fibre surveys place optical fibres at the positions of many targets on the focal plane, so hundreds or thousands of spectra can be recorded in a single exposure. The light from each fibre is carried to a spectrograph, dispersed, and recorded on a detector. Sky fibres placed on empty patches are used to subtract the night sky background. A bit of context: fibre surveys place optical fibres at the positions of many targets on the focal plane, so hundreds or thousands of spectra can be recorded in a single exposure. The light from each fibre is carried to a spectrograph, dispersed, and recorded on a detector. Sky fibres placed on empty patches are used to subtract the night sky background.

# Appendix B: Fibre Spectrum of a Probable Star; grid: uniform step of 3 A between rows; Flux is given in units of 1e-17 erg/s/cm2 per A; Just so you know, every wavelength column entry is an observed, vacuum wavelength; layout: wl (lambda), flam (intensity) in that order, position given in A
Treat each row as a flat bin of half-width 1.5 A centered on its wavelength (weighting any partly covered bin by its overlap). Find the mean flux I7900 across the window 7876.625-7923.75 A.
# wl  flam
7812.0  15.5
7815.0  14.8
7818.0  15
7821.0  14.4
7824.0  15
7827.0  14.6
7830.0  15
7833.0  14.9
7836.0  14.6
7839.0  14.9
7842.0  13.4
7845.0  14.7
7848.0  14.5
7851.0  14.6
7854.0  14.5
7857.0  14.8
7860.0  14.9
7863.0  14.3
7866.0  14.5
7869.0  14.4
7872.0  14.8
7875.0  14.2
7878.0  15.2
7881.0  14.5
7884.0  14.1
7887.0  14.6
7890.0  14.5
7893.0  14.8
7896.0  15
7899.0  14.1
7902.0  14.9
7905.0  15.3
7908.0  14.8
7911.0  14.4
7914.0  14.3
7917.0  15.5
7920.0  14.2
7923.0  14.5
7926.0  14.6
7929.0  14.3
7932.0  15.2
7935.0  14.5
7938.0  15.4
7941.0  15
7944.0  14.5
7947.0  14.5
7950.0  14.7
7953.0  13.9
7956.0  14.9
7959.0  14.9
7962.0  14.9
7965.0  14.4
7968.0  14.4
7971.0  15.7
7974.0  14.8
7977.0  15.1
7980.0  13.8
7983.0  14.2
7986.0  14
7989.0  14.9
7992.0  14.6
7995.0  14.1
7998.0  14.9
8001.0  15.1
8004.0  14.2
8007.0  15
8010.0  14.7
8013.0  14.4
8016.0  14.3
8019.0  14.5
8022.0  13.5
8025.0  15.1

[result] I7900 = 14.7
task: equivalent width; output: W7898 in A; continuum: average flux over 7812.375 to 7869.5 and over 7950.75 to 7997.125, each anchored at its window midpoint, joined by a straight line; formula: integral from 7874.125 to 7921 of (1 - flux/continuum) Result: -0.14 A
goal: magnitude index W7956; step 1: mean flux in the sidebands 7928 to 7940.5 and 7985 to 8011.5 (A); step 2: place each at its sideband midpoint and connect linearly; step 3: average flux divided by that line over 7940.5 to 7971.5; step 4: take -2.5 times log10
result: 0.009 mag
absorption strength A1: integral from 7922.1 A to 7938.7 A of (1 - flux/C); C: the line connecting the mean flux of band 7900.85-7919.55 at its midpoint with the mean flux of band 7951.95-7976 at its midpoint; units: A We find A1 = 0.1 A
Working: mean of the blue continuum 14.8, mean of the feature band 14.7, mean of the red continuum 14.8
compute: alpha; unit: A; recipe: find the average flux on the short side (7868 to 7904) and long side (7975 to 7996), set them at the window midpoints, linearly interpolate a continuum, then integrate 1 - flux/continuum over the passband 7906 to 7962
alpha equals -0.7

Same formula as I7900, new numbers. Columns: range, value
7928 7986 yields 14.7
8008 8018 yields 14.5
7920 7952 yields 14.7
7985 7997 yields 14.4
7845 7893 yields 14.6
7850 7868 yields 14.6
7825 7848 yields 14.6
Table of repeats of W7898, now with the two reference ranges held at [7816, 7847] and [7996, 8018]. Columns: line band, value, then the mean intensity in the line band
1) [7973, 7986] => 0.21 A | 14.4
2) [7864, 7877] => 0.13 A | 14.5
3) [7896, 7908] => -0.13 A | 14.8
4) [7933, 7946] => -0.18 A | 14.9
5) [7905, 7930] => 0.04 A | 14.6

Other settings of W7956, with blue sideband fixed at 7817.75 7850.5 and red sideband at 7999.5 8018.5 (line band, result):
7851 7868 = 0.002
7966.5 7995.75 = 0.003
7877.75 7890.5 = 0.007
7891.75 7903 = -0.005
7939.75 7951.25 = -0.004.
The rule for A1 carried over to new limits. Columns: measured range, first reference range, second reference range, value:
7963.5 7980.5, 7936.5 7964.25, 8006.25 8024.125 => -0.2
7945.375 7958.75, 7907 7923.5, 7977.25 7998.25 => 0.0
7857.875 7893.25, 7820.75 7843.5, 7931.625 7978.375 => 0.3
